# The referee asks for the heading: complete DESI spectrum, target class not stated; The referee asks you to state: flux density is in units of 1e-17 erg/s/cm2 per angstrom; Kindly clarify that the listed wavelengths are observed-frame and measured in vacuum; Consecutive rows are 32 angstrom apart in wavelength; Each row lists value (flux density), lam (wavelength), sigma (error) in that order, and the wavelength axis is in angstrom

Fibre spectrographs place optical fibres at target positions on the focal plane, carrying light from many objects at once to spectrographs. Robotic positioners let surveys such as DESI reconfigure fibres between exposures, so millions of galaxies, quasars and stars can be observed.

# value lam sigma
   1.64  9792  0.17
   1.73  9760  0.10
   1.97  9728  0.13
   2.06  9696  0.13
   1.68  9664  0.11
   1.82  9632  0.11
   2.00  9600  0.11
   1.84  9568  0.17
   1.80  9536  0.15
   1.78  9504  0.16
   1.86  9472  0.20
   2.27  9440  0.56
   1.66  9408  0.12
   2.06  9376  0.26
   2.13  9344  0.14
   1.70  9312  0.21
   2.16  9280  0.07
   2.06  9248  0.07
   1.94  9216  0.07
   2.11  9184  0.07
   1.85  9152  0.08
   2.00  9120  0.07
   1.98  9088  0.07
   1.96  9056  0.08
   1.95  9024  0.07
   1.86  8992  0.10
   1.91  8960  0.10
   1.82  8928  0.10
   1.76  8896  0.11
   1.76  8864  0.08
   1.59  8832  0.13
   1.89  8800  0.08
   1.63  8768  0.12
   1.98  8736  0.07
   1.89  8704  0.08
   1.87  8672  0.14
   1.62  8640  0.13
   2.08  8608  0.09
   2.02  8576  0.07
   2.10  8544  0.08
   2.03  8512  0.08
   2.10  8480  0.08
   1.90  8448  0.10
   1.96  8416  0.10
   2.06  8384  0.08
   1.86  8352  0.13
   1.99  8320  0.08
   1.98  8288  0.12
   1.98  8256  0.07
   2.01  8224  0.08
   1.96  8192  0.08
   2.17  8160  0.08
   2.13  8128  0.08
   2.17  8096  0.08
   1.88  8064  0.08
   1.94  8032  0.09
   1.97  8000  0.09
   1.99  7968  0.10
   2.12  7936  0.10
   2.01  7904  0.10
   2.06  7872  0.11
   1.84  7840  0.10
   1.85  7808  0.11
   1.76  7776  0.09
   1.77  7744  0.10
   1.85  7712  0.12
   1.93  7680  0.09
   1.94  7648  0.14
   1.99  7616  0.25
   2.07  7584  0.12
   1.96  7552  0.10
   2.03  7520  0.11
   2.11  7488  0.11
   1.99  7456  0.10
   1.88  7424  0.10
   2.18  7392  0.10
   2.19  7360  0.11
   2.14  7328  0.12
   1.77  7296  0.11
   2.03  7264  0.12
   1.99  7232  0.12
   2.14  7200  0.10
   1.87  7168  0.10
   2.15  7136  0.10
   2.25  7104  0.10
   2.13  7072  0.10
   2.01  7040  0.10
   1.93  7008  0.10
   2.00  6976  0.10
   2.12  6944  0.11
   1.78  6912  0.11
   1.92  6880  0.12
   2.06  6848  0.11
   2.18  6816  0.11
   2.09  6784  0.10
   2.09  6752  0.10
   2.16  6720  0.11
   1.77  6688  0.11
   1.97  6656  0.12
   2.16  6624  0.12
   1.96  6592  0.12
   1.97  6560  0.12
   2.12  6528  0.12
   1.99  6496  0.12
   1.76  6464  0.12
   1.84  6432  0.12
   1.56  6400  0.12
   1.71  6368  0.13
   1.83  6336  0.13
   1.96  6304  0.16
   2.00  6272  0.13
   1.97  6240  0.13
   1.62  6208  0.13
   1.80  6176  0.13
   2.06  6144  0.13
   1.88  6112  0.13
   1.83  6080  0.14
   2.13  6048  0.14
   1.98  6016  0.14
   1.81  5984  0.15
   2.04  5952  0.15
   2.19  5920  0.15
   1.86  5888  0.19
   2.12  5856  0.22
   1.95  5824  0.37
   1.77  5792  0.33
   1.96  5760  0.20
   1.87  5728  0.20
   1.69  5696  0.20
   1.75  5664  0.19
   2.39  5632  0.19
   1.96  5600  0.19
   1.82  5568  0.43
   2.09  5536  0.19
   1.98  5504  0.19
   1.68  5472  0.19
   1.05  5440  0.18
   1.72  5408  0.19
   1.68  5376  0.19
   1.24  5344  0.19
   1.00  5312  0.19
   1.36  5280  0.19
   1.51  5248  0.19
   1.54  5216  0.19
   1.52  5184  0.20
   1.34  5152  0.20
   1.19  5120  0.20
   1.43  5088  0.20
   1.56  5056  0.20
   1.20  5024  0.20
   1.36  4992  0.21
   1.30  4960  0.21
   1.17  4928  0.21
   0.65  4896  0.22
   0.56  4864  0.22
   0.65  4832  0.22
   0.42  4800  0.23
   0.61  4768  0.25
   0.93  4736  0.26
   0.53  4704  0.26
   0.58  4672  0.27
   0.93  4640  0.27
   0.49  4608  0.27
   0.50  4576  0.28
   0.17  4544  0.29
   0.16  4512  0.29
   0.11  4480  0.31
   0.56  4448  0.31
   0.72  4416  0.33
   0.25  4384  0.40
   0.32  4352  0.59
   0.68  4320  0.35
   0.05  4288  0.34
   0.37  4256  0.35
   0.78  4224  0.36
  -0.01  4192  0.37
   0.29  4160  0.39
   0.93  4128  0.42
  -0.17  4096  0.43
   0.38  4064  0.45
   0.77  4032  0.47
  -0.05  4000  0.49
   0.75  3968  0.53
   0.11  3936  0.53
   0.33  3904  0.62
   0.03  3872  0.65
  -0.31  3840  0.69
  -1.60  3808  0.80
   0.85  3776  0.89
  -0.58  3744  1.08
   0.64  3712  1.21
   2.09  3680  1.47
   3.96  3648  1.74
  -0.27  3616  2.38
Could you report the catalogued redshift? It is 0.237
